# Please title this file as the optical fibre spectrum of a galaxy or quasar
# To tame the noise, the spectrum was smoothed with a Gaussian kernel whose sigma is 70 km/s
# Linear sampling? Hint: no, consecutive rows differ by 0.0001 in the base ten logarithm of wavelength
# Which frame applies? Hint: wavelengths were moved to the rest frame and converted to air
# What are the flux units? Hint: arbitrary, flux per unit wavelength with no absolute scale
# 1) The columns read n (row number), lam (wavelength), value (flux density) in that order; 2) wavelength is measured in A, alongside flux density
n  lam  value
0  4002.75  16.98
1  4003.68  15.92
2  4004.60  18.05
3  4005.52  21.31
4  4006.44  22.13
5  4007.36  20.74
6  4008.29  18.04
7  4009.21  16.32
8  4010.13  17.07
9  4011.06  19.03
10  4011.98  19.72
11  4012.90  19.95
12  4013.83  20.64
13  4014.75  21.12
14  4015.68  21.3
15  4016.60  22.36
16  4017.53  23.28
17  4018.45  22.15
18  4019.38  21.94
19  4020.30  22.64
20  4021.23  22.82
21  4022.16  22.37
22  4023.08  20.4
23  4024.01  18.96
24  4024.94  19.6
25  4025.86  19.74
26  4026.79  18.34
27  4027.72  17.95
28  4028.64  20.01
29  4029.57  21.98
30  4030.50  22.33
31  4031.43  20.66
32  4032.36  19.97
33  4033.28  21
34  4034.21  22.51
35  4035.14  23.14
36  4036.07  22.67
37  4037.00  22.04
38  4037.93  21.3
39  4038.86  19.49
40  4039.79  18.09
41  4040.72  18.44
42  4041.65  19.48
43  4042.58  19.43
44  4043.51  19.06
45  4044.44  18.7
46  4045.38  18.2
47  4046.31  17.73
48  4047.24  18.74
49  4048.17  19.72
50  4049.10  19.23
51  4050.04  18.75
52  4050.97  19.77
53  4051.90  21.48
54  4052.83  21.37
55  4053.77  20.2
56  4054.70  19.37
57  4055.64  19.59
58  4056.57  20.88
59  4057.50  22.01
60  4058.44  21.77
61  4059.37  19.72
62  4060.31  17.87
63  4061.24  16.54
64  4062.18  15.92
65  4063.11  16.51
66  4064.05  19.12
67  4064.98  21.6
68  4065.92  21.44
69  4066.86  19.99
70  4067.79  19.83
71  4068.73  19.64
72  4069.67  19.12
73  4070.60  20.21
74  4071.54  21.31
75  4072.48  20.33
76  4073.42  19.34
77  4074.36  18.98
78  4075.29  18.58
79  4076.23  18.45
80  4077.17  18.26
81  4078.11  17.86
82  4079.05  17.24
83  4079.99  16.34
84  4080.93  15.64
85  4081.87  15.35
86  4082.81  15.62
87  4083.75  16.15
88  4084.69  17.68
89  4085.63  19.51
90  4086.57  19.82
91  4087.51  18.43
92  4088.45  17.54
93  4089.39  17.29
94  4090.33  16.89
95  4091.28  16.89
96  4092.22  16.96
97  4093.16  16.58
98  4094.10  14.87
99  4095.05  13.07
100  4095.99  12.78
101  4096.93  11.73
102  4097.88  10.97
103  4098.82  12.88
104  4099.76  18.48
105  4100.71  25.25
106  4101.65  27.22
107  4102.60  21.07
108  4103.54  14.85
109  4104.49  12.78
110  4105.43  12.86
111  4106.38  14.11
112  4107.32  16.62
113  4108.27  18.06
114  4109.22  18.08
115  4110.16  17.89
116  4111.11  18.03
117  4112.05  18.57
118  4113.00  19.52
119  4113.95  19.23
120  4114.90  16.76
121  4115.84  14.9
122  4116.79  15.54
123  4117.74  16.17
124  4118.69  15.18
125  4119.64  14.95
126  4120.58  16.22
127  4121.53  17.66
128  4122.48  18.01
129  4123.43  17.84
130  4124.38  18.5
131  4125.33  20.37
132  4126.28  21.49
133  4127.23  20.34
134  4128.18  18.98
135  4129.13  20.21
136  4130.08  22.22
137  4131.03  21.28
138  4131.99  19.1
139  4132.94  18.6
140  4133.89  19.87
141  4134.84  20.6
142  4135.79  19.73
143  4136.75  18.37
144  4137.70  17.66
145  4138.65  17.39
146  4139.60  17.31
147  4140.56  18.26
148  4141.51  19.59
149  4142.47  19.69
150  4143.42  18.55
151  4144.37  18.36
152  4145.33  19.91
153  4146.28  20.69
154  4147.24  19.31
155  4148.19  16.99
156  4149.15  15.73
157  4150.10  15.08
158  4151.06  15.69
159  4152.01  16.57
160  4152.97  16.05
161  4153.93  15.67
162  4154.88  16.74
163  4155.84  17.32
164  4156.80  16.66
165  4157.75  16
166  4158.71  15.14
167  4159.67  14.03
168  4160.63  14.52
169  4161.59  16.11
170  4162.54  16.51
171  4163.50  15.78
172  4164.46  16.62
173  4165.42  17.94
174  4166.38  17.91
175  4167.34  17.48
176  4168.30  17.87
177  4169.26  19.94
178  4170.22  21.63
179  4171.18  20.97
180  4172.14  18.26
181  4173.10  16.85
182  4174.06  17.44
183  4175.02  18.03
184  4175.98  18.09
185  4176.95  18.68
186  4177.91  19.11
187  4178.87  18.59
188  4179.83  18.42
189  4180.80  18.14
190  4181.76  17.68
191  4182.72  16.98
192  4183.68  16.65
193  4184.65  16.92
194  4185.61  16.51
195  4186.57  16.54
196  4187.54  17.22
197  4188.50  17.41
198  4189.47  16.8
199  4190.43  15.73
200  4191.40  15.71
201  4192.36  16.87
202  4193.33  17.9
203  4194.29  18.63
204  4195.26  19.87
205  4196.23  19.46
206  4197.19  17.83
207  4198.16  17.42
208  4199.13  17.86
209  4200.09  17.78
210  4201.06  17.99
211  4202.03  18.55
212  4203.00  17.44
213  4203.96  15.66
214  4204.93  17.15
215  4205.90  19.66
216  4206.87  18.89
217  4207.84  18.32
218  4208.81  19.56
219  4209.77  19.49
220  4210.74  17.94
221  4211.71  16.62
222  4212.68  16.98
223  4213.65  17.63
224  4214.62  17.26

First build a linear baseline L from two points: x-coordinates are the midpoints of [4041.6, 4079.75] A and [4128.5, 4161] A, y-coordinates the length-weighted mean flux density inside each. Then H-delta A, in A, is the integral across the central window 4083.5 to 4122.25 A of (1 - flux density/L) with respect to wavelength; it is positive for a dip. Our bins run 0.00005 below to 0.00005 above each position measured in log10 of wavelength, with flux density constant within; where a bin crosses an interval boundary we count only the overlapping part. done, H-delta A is 3.7 A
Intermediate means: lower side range 19.3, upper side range 17.9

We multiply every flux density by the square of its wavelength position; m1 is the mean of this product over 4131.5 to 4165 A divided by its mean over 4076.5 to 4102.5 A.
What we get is 1.05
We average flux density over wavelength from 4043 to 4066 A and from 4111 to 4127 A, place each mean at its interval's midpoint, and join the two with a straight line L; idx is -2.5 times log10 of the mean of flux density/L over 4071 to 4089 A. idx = 0.039 mag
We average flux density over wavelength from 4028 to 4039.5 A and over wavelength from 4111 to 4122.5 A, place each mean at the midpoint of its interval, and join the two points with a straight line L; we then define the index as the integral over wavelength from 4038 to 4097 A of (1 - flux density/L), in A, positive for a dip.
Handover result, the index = 3.3 A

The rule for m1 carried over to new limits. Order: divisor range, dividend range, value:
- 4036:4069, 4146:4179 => 0.93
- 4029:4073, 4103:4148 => 0.94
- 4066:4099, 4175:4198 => 1.07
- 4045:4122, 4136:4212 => 1.03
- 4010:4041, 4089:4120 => 0.83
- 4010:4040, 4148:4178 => 0.88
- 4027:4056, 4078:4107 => 0.85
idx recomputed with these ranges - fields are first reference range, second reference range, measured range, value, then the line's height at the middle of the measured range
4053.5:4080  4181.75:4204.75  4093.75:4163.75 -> 0.06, 18.4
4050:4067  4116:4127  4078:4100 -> 0.16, 18.6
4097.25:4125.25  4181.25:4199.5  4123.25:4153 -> -0.09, 17.3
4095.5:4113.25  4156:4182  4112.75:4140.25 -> -0.08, 17.1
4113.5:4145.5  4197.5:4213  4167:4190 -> 0.01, 18.1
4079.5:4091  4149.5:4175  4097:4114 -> -0.02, 17.1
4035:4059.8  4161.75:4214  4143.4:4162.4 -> 0.10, 18.4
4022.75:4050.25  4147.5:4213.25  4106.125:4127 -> 0.06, 18.5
